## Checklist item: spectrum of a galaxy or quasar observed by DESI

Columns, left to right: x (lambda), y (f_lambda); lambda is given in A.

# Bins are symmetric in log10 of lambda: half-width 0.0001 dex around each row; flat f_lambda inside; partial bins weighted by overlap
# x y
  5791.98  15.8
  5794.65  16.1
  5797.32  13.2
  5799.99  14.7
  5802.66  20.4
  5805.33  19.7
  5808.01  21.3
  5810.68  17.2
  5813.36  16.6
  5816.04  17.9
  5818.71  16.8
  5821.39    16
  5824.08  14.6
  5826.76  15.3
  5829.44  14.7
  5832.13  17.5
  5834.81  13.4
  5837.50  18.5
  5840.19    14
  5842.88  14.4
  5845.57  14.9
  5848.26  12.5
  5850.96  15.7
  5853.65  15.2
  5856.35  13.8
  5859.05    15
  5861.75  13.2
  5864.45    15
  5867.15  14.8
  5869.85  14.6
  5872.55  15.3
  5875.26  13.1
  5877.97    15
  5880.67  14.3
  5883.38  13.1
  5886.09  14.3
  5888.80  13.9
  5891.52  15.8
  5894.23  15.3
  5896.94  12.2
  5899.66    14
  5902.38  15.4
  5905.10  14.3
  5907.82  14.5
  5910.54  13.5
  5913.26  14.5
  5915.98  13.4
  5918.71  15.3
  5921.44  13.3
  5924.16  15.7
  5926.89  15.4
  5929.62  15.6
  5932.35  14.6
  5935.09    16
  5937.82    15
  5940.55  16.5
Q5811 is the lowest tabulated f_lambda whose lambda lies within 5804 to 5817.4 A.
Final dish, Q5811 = 16.6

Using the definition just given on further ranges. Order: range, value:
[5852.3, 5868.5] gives 13.2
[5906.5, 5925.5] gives 13.3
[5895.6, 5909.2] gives 12.2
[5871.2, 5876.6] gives 13.1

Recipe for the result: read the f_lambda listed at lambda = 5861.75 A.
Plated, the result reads 13.2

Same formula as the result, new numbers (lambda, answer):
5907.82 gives 14.5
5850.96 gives 15.7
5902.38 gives 15.4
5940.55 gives 16.5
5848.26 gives 12.5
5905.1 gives 14.3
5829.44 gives 14.7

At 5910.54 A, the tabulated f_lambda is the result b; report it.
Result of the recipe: 13.5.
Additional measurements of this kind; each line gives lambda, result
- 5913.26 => 14.5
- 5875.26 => 13.1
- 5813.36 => 16.6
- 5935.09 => 16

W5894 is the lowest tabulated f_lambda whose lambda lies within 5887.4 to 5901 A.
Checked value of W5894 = 12.2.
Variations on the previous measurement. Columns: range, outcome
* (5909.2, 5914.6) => 13.5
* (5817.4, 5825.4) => 14.6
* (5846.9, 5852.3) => 12.5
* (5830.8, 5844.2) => 13.4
